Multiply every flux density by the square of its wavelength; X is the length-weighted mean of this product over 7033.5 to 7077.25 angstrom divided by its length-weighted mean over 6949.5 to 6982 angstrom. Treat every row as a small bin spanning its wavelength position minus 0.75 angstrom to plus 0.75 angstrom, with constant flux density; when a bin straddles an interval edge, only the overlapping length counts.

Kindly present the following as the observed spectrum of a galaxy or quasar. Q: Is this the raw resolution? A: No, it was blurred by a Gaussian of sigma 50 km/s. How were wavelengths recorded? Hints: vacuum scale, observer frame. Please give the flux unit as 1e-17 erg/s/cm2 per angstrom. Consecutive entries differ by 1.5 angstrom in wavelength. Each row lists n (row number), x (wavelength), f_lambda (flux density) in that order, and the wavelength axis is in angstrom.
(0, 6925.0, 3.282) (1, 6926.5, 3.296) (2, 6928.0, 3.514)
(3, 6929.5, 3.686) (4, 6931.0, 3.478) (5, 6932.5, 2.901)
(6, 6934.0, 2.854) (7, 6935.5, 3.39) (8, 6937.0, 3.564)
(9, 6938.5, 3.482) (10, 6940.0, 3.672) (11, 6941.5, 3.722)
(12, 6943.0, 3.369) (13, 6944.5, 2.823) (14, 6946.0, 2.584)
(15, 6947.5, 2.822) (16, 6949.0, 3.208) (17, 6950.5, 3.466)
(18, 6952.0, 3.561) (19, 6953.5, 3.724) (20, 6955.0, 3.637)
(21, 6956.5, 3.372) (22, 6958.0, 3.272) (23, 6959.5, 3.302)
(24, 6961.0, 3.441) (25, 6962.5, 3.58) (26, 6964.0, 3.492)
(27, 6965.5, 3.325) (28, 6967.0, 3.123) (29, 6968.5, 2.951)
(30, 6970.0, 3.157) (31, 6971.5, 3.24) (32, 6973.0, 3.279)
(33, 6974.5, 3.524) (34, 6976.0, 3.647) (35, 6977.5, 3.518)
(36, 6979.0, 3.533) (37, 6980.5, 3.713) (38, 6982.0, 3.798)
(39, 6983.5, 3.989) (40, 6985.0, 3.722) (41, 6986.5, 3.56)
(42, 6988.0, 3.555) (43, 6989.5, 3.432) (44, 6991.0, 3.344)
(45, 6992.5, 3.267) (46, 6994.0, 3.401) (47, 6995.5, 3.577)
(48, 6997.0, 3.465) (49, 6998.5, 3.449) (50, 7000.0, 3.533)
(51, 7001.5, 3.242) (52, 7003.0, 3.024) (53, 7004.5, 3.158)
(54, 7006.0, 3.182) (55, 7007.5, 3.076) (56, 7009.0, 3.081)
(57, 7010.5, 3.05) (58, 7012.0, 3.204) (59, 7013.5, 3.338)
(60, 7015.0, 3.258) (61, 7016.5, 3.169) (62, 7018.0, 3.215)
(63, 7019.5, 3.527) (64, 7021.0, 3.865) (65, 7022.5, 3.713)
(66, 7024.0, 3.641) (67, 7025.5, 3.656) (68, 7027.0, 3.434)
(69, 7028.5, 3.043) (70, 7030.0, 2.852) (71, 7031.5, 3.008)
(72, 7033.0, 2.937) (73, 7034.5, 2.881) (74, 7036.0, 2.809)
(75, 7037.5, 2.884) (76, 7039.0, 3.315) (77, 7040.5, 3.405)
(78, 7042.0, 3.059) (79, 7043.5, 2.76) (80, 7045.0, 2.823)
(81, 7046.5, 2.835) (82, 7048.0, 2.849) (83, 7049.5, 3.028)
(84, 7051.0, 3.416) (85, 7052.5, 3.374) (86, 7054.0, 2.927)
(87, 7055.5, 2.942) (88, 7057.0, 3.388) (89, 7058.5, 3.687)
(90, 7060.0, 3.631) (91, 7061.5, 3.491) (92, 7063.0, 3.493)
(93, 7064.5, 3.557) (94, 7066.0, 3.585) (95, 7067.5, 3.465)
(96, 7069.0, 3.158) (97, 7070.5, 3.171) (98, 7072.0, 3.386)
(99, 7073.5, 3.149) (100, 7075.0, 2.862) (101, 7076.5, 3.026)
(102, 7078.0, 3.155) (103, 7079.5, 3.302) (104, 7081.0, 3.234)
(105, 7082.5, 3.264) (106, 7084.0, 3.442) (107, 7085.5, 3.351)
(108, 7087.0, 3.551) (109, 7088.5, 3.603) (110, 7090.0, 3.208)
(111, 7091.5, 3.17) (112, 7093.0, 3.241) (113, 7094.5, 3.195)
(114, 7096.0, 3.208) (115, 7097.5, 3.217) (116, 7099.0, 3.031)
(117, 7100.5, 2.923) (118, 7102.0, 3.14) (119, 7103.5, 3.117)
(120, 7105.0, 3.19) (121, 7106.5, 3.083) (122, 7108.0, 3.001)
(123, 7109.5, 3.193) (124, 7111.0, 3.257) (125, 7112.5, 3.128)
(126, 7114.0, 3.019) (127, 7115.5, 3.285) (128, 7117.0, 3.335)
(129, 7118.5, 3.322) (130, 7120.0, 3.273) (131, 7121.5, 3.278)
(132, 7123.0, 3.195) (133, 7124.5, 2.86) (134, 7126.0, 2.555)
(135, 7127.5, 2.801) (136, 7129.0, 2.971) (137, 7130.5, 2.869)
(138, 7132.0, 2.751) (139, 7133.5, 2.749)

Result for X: 1.0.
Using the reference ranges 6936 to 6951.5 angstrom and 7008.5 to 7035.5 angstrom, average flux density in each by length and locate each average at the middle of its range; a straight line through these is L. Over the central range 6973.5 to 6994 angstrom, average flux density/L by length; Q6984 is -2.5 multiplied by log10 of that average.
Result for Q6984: -0.10 mag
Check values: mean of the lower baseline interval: 3.28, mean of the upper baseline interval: 3.27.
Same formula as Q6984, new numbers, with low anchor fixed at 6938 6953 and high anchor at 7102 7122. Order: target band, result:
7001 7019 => 0.02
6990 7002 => -0.05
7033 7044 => 0.07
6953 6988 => -0.07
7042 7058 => 0.06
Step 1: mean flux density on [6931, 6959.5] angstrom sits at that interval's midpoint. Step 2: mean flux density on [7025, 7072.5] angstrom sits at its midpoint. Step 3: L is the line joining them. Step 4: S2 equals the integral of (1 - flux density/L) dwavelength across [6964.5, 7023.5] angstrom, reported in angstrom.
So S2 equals -2.5 angstrom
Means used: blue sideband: 3.31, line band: 3.39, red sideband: 3.19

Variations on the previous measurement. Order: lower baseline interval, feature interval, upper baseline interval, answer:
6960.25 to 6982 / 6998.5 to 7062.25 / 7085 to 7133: 1.5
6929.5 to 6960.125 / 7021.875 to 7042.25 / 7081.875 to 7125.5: 0.4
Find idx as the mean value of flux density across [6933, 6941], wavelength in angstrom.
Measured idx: 3.39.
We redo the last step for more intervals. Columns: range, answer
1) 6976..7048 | 3.3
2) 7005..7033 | 3.28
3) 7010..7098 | 3.24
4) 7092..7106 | 3.14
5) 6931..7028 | 3.38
